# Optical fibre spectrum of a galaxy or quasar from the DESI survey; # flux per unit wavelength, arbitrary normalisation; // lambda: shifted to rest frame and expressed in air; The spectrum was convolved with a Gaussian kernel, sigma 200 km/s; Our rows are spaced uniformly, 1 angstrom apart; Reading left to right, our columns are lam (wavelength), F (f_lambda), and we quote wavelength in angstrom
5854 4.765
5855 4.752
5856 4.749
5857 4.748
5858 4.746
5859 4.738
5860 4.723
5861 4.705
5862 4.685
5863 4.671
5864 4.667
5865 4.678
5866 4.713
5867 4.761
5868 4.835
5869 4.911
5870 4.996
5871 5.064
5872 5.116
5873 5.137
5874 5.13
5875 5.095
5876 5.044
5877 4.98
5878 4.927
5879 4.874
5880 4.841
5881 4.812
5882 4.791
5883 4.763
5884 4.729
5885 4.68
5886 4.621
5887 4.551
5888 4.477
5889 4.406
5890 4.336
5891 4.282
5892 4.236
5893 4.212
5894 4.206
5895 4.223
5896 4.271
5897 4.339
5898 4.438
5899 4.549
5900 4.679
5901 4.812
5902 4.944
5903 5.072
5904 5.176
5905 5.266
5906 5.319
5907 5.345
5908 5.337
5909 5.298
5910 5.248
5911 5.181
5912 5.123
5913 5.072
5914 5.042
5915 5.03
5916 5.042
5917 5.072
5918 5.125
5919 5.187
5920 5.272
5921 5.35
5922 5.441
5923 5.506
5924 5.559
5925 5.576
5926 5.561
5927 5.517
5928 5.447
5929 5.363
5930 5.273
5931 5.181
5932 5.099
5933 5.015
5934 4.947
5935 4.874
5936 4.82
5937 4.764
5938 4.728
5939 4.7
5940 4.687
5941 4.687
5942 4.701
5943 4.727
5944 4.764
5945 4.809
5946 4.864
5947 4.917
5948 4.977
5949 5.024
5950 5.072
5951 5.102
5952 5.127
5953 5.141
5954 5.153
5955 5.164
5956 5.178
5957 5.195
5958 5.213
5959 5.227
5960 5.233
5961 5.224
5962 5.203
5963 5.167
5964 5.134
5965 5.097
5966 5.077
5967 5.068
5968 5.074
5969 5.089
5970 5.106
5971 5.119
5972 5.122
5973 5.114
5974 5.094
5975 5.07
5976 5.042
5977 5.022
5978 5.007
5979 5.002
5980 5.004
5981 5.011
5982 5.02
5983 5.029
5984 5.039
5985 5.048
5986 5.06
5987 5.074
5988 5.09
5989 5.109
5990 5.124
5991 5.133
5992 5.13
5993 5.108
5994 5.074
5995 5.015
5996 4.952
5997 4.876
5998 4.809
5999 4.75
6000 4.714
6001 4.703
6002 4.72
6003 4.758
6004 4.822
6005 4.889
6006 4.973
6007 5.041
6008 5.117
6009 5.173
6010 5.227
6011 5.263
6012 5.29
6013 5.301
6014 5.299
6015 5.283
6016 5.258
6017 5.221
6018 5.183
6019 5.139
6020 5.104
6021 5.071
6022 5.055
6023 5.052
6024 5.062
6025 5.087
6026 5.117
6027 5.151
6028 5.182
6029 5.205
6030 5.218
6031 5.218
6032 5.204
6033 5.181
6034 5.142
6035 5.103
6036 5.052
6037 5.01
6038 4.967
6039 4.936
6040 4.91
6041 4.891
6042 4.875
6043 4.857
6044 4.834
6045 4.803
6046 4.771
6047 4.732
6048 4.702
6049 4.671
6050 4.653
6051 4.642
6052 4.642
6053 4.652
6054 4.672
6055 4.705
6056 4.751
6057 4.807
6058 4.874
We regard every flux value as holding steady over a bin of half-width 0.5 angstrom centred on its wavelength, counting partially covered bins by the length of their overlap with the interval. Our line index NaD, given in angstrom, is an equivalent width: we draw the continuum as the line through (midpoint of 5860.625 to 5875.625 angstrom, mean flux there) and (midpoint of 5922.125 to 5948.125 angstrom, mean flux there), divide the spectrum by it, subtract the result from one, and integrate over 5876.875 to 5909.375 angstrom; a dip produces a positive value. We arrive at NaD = 1.5 angstrom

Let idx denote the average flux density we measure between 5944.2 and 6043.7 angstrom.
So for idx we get 5.07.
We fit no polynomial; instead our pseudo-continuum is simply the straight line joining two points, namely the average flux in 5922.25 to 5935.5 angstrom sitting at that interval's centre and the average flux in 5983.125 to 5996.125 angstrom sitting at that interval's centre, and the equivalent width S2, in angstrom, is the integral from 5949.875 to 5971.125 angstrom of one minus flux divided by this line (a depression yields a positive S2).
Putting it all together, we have 0.2 angstrom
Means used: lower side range 5.3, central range 5.15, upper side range 5.08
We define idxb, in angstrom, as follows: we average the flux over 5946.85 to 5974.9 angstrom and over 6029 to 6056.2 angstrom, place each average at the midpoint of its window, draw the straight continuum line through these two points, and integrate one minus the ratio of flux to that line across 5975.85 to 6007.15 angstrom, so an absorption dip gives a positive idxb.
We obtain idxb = 0.4 angstrom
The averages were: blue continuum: 5.12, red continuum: 4.89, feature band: 4.97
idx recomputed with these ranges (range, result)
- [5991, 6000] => 4.96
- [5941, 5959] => 5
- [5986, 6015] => 5.02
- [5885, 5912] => 4.73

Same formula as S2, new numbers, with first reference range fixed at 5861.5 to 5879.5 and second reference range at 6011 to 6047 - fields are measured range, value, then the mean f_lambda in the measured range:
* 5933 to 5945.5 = 0.51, 4.78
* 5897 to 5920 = -0.48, 5.05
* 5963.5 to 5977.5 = -0.19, 5.09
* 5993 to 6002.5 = 0.36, 4.86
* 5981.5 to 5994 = -0.11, 5.08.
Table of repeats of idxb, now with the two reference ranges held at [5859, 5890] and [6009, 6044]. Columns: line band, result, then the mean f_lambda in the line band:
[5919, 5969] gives -1.6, 5.1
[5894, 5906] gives 0.4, 4.71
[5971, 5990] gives -0.1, 5.06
